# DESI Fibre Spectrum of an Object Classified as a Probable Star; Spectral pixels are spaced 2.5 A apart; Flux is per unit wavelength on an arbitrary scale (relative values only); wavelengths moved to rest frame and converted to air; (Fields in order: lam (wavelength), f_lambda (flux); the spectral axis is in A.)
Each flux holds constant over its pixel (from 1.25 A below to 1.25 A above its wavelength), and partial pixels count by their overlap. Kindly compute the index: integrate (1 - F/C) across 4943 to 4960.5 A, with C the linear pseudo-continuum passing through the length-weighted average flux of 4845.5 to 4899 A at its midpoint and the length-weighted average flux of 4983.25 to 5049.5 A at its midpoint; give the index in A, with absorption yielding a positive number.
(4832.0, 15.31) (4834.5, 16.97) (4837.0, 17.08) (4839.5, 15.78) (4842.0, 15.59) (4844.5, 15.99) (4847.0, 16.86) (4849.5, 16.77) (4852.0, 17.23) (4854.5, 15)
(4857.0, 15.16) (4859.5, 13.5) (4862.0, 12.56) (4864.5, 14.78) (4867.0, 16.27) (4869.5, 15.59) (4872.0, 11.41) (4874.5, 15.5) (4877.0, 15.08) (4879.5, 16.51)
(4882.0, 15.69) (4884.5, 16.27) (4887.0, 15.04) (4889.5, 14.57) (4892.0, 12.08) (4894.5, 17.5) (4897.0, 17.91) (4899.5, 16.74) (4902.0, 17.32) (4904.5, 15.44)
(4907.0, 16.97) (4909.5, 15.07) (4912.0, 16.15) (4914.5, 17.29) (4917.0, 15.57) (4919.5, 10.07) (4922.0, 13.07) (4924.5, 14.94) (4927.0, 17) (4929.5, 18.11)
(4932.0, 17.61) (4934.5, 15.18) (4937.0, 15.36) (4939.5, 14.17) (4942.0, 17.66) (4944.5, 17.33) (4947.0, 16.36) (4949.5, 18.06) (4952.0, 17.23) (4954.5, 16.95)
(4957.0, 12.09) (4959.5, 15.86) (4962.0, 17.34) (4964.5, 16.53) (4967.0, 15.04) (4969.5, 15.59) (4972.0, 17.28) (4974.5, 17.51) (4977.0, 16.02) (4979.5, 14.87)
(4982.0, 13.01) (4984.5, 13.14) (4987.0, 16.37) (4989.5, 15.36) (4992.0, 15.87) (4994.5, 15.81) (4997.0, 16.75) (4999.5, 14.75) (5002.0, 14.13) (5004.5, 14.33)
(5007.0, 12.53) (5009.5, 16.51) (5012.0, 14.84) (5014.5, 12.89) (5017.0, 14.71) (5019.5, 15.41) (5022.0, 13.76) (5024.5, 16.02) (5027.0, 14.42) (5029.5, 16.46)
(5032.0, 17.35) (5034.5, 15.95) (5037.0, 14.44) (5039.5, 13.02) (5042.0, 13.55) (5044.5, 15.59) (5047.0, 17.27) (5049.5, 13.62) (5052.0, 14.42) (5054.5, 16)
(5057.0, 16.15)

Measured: -1.3 A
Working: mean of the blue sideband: 15.3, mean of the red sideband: 15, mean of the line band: 16.3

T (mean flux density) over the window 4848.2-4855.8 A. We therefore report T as 16.3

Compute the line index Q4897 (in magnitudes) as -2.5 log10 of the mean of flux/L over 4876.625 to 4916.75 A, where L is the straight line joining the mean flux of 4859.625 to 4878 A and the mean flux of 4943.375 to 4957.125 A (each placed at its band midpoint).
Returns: -0.06 mag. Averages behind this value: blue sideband 14.4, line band 16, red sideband 16.7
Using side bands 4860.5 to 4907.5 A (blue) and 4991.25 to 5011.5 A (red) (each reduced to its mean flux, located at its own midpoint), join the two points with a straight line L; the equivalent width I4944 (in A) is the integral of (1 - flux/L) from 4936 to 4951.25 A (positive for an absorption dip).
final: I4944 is -1.3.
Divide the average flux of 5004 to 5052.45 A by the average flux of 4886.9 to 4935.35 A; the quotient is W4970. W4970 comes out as 0.95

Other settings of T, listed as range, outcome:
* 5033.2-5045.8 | 14.5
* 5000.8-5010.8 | 14.4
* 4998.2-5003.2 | 14.5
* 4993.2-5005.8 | 15.1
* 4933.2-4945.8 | 15.9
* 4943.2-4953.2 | 17.2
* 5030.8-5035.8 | 16.6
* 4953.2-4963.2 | 15.6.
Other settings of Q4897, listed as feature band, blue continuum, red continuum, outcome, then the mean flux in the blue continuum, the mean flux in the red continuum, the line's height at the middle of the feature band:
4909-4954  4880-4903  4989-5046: -0.02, 15.9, 15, 15.6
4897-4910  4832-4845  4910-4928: -0.10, 16.2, 14.8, 15.1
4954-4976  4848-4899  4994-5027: -0.07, 15.3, 14.8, 14.9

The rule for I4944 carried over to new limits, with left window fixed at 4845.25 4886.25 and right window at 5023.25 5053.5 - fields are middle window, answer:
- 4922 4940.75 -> -0.76 A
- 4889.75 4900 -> -0.41 A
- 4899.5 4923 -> -0.12 A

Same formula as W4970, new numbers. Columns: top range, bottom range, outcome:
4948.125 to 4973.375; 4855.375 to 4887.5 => 1.09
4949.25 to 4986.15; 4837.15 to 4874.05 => 1.03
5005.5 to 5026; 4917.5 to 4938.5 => 0.96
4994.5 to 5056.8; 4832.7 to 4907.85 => 0.96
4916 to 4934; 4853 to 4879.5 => 1.04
